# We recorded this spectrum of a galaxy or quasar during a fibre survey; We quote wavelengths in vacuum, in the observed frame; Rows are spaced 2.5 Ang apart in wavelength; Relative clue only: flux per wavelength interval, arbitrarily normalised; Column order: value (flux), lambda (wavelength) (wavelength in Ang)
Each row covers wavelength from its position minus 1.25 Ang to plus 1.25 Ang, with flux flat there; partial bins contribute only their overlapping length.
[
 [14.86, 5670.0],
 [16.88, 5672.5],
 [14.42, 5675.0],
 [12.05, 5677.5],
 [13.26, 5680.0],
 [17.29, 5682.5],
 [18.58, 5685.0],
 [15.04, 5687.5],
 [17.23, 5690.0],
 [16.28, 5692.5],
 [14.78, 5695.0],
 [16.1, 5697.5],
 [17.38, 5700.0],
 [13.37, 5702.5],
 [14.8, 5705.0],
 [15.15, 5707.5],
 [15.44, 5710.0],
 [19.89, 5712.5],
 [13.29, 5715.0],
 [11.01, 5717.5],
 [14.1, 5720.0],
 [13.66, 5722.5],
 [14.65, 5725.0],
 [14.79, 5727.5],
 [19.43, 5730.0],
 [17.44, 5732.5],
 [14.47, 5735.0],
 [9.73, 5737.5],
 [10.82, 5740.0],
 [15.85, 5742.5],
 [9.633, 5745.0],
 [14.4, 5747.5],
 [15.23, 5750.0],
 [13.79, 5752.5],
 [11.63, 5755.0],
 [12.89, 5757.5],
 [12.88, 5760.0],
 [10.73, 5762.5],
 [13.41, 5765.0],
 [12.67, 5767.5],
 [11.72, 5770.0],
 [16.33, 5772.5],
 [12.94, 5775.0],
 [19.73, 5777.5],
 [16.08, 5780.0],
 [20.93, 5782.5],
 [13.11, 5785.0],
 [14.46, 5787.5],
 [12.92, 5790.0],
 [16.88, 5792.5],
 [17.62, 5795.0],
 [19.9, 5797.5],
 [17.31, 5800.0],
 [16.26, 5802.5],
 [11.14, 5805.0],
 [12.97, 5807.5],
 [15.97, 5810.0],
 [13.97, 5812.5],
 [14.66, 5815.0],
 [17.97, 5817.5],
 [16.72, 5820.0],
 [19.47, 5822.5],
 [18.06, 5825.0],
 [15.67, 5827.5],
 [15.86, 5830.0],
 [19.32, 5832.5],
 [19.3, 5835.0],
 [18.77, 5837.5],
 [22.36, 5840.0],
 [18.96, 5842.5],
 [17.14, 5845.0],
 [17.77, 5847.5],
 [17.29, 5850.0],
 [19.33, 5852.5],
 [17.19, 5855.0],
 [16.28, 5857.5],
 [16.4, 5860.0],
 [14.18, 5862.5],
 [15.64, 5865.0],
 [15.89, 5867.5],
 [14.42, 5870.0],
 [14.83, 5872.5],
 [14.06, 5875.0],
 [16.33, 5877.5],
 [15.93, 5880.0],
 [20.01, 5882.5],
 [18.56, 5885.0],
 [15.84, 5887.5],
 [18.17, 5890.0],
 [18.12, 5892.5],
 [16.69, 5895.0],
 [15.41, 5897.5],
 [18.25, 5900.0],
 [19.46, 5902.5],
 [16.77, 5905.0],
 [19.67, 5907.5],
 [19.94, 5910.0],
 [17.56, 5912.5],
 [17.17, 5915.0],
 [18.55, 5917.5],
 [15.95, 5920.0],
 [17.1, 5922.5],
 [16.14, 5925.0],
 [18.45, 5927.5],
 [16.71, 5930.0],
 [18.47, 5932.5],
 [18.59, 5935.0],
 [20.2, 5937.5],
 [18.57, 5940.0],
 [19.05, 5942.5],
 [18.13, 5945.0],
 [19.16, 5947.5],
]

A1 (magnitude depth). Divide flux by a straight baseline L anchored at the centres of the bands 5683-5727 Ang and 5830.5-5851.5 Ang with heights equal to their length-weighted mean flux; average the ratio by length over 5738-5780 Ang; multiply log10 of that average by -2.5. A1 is 0.24 mag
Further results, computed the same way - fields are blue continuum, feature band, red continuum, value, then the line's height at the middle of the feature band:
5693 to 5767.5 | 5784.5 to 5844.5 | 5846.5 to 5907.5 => -0.07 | 15.7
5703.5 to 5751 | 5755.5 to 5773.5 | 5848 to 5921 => 0.17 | 15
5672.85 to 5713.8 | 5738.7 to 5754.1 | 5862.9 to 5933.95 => 0.21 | 16.1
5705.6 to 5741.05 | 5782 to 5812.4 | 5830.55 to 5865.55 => 0.06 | 16.5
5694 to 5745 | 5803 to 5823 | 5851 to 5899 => 0.04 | 15.8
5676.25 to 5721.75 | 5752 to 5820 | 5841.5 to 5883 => 0.07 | 15.9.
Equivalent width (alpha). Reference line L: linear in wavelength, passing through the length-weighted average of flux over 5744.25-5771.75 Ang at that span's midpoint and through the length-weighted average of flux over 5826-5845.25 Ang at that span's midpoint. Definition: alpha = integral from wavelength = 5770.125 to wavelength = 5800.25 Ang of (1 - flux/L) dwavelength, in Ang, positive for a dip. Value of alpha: -3.2 Ang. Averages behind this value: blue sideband 12.8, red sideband 18.5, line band 16.3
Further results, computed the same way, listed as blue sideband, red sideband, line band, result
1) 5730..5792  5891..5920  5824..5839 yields -1.86 Ang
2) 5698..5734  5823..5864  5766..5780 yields 1.40 Ang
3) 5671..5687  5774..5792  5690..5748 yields 3.22 Ang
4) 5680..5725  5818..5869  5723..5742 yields 1.63 Ang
